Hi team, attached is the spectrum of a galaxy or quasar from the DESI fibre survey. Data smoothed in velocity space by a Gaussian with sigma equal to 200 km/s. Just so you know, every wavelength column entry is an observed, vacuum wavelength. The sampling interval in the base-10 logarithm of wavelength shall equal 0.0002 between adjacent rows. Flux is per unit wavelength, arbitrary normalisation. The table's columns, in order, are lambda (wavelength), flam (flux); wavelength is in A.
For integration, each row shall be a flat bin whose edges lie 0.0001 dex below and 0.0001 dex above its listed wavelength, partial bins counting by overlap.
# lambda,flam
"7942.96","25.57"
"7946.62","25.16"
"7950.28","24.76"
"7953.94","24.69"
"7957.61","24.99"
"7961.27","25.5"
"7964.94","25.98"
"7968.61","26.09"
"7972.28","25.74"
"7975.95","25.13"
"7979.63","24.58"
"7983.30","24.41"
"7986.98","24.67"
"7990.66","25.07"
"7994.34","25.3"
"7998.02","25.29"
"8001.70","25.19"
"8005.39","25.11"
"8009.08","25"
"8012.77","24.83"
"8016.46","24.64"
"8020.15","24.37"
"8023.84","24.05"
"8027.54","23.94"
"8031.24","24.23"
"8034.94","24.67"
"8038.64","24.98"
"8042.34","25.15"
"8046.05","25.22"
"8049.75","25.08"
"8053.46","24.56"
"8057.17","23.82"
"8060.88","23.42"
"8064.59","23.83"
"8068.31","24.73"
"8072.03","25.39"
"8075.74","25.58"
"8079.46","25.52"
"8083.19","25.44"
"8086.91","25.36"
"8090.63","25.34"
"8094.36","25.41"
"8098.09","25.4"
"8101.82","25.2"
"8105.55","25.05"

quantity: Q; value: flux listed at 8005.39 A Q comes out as 25.11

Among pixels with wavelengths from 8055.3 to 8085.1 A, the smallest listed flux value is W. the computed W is 23.42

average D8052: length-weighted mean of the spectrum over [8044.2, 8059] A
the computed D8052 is 24.7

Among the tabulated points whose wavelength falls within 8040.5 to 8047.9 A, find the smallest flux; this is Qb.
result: 25.15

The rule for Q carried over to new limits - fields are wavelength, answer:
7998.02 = 25.29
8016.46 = 24.64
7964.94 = 25.98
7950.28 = 24.76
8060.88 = 23.42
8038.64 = 24.98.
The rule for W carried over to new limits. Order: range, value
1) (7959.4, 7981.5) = 24.58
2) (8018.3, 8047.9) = 23.94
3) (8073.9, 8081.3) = 25.52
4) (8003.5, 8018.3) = 24.64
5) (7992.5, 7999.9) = 25.29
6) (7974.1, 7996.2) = 24.41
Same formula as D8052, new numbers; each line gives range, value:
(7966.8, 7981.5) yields 25.4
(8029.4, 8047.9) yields 24.9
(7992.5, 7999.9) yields 25.3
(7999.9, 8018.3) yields 24.9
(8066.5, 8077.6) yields 25.2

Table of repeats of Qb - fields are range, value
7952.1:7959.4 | 24.69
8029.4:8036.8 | 24.23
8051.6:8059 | 23.82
